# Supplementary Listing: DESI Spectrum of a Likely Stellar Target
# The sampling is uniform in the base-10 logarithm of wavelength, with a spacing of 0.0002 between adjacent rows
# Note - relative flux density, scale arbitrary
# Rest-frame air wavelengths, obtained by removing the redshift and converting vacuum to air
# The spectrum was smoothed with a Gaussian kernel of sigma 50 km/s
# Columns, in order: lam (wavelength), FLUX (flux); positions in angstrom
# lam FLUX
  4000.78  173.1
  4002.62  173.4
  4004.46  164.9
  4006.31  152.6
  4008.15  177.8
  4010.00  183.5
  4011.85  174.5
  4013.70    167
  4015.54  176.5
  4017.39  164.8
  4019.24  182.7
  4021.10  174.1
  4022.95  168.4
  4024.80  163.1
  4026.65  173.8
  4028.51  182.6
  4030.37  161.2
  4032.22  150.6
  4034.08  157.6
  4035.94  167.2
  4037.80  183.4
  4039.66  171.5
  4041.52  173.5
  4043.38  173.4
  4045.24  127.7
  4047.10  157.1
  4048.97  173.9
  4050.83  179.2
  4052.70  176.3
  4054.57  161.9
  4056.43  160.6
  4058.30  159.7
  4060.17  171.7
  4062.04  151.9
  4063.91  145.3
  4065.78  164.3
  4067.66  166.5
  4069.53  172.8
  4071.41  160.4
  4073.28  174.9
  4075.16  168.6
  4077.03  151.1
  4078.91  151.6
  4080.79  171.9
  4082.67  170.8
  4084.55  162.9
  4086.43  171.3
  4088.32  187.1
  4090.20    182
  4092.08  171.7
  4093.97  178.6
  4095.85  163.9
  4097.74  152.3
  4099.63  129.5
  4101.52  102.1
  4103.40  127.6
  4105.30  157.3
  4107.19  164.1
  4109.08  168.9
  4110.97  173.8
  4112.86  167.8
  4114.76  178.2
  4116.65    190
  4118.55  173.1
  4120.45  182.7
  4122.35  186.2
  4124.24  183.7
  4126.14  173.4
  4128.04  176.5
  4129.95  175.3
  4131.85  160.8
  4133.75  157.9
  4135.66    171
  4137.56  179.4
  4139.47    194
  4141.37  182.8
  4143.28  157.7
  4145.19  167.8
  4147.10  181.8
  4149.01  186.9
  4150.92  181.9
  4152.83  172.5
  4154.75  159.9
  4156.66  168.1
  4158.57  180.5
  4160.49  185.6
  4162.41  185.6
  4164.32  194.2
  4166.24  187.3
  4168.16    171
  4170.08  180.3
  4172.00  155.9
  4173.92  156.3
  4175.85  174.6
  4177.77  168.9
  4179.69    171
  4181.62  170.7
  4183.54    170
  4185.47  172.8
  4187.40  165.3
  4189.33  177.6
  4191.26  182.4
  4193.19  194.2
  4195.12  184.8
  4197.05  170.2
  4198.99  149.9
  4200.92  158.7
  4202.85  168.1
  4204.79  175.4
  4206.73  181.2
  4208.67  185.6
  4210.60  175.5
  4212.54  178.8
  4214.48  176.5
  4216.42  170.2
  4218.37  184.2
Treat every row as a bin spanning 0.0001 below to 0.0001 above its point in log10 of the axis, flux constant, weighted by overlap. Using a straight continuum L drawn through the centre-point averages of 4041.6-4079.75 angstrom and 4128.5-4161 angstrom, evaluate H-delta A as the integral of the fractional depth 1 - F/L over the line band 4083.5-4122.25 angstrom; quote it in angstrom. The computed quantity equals 0.86 angstrom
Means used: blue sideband 163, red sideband 174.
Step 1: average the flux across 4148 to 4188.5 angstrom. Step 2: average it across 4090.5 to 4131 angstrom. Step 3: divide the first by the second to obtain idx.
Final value 1.05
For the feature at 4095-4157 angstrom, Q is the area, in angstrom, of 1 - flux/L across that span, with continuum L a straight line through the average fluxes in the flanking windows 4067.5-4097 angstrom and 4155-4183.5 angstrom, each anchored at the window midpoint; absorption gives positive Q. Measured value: 1.3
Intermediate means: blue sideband 169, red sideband 175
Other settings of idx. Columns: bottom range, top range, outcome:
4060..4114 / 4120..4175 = 1.09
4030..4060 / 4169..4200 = 1.04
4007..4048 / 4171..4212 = 1.02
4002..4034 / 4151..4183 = 1.03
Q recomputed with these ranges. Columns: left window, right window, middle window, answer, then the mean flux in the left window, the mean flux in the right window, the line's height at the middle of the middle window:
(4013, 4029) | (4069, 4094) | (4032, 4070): 1.5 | 172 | 169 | 171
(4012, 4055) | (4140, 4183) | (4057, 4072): 0.7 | 168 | 175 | 170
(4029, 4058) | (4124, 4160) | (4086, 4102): 0.8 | 165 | 174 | 170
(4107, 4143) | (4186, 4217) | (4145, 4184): 0.0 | 176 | 175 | 175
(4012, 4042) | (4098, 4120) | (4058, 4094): -0.9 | 170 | 158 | 163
